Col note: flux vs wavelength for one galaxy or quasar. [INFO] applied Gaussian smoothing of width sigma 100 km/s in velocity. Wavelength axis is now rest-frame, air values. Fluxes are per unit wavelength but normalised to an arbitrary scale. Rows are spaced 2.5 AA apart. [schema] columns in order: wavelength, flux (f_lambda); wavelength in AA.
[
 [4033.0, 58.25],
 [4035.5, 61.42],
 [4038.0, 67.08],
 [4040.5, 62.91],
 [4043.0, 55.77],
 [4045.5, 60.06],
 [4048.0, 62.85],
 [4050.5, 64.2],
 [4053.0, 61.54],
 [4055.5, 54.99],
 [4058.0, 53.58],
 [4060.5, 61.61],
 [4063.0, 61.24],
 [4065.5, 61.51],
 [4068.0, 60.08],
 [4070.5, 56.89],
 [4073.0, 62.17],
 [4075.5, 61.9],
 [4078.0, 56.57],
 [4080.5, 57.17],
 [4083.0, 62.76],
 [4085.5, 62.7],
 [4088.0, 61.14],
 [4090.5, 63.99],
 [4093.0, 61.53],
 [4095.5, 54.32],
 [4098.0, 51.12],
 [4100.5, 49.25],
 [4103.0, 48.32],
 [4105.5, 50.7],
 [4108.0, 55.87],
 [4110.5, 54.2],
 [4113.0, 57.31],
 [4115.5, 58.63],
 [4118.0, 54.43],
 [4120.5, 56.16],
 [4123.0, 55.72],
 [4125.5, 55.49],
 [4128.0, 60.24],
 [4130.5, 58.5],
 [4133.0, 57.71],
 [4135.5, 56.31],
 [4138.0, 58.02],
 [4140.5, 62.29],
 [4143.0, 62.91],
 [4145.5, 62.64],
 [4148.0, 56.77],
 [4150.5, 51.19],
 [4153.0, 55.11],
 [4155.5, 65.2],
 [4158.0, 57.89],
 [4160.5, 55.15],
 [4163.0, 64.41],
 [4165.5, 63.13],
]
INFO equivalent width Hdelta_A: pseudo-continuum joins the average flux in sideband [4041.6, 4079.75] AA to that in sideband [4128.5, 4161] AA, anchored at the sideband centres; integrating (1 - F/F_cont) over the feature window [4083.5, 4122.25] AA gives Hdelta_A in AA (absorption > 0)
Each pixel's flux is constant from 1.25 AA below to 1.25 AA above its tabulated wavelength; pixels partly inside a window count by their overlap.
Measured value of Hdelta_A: 1.96 AA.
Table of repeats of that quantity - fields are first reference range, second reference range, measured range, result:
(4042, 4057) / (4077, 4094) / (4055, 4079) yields 0.5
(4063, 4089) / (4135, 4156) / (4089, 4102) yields 0.8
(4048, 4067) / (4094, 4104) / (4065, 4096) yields -3.0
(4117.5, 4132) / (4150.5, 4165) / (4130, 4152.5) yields -0.2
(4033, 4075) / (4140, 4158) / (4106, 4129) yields 1.3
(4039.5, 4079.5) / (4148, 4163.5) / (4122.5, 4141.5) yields 0.1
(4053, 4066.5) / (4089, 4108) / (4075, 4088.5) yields -1.0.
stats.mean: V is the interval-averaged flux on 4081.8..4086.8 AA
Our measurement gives 62.7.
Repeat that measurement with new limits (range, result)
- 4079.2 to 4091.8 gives 61.5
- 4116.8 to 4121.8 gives 55.3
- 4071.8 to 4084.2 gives 60.1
